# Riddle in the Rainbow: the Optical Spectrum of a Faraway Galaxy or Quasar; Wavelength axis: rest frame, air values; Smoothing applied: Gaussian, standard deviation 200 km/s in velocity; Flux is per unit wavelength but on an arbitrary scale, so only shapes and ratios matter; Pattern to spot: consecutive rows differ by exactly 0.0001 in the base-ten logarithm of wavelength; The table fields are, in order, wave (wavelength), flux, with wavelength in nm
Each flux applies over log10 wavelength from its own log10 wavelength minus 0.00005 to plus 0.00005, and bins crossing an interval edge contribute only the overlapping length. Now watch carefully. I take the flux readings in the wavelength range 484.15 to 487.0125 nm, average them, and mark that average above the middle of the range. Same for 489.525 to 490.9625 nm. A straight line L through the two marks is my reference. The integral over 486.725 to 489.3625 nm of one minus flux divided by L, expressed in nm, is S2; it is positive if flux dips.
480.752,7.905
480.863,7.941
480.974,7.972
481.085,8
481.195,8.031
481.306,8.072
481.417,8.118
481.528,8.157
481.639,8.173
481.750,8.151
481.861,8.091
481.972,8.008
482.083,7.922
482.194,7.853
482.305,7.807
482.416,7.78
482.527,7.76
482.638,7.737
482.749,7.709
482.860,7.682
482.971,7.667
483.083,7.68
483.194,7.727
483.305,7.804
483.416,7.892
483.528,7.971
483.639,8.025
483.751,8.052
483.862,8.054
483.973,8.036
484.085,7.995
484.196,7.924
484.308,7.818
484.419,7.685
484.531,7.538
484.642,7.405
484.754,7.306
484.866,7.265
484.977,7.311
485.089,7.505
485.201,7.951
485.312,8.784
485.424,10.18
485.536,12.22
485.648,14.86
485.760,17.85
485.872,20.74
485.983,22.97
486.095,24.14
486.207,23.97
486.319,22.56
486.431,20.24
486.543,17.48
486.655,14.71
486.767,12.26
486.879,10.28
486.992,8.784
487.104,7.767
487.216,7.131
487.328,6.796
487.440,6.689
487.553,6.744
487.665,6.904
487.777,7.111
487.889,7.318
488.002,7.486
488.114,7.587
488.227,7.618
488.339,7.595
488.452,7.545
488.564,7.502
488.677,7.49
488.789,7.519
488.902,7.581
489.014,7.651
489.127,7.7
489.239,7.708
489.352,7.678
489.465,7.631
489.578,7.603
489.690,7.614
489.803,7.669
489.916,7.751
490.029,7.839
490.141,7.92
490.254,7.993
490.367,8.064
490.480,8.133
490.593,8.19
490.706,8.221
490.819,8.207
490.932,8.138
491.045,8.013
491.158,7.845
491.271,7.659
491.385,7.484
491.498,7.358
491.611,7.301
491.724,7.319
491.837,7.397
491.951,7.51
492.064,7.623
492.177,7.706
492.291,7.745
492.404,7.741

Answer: 0.66 nm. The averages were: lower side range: 13.1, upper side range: 7.95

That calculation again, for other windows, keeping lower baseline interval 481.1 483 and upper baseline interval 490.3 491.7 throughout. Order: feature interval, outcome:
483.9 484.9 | 0.03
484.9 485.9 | -0.47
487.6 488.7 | 0.07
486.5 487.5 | -0.28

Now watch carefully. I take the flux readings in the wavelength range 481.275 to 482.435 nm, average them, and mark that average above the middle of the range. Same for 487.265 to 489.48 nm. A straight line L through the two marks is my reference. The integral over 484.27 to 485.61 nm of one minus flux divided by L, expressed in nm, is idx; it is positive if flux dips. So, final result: -0.11 nm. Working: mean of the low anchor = 8.01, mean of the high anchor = 7.39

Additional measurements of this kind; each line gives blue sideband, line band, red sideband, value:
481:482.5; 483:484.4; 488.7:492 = 0.01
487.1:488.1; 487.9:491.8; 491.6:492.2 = -0.23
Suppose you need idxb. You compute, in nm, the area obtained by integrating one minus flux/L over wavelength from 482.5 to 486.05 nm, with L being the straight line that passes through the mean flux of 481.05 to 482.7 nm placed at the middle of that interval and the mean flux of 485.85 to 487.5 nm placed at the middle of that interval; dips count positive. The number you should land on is 0.66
